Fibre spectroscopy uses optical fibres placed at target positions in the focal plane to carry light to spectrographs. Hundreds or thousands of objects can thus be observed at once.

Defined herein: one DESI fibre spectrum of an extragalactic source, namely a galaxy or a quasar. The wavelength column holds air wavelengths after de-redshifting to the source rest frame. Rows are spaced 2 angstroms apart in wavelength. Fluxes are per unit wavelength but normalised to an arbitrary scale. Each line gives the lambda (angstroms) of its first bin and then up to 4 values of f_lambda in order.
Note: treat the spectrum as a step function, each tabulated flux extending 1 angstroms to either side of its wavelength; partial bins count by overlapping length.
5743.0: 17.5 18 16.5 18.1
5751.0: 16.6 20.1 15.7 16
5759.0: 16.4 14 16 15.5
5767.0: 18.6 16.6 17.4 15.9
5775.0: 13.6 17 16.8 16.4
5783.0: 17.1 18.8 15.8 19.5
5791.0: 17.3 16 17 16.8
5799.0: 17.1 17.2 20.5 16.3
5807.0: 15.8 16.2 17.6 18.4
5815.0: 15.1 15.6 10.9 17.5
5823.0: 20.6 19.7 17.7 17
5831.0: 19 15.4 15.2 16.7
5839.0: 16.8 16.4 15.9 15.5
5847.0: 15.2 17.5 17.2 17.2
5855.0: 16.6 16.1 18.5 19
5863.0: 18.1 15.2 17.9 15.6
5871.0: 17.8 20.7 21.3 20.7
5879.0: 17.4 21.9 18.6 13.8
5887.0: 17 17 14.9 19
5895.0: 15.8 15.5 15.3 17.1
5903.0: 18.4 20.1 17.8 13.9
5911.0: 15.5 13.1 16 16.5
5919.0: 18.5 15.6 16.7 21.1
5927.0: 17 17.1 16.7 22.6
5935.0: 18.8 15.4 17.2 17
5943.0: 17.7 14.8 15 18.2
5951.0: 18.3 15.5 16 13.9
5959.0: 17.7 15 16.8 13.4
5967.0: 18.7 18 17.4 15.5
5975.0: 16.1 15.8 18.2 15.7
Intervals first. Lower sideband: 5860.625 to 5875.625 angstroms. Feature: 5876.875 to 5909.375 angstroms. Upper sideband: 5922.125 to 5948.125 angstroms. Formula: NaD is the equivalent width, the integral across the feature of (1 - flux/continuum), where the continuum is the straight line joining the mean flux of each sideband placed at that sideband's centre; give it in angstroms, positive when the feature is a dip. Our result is 1.06 angstroms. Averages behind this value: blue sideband 18.1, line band 17.3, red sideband 17.5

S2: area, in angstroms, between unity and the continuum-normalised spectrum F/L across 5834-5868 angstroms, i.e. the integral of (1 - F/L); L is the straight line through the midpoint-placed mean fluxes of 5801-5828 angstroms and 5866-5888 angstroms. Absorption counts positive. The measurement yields 2.1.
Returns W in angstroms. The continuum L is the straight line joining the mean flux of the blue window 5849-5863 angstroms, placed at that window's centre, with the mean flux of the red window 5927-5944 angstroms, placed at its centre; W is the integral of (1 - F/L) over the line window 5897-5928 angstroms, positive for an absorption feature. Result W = 1.56 angstroms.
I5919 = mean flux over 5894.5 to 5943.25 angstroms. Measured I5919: 17.1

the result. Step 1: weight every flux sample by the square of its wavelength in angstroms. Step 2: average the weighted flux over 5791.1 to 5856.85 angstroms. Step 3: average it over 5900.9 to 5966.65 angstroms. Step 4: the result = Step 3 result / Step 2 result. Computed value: 1.04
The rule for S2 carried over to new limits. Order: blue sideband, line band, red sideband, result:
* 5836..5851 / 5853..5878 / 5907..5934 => -2.4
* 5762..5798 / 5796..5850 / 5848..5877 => 1.7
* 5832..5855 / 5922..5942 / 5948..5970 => -1.8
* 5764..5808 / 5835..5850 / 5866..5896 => 1.1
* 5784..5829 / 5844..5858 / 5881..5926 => 0.4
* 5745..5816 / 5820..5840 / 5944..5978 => -1.0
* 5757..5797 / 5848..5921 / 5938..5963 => -3.6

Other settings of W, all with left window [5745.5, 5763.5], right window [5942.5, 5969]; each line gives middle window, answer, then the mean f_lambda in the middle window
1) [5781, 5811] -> -1.18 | 17.2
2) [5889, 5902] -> 0.05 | 16.3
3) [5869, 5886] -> -2.49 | 18.8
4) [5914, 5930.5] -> -0.97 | 17.3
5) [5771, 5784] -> 0.30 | 16.2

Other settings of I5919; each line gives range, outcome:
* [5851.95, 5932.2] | 17.3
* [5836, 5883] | 17.6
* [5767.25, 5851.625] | 16.8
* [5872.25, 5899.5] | 17.8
